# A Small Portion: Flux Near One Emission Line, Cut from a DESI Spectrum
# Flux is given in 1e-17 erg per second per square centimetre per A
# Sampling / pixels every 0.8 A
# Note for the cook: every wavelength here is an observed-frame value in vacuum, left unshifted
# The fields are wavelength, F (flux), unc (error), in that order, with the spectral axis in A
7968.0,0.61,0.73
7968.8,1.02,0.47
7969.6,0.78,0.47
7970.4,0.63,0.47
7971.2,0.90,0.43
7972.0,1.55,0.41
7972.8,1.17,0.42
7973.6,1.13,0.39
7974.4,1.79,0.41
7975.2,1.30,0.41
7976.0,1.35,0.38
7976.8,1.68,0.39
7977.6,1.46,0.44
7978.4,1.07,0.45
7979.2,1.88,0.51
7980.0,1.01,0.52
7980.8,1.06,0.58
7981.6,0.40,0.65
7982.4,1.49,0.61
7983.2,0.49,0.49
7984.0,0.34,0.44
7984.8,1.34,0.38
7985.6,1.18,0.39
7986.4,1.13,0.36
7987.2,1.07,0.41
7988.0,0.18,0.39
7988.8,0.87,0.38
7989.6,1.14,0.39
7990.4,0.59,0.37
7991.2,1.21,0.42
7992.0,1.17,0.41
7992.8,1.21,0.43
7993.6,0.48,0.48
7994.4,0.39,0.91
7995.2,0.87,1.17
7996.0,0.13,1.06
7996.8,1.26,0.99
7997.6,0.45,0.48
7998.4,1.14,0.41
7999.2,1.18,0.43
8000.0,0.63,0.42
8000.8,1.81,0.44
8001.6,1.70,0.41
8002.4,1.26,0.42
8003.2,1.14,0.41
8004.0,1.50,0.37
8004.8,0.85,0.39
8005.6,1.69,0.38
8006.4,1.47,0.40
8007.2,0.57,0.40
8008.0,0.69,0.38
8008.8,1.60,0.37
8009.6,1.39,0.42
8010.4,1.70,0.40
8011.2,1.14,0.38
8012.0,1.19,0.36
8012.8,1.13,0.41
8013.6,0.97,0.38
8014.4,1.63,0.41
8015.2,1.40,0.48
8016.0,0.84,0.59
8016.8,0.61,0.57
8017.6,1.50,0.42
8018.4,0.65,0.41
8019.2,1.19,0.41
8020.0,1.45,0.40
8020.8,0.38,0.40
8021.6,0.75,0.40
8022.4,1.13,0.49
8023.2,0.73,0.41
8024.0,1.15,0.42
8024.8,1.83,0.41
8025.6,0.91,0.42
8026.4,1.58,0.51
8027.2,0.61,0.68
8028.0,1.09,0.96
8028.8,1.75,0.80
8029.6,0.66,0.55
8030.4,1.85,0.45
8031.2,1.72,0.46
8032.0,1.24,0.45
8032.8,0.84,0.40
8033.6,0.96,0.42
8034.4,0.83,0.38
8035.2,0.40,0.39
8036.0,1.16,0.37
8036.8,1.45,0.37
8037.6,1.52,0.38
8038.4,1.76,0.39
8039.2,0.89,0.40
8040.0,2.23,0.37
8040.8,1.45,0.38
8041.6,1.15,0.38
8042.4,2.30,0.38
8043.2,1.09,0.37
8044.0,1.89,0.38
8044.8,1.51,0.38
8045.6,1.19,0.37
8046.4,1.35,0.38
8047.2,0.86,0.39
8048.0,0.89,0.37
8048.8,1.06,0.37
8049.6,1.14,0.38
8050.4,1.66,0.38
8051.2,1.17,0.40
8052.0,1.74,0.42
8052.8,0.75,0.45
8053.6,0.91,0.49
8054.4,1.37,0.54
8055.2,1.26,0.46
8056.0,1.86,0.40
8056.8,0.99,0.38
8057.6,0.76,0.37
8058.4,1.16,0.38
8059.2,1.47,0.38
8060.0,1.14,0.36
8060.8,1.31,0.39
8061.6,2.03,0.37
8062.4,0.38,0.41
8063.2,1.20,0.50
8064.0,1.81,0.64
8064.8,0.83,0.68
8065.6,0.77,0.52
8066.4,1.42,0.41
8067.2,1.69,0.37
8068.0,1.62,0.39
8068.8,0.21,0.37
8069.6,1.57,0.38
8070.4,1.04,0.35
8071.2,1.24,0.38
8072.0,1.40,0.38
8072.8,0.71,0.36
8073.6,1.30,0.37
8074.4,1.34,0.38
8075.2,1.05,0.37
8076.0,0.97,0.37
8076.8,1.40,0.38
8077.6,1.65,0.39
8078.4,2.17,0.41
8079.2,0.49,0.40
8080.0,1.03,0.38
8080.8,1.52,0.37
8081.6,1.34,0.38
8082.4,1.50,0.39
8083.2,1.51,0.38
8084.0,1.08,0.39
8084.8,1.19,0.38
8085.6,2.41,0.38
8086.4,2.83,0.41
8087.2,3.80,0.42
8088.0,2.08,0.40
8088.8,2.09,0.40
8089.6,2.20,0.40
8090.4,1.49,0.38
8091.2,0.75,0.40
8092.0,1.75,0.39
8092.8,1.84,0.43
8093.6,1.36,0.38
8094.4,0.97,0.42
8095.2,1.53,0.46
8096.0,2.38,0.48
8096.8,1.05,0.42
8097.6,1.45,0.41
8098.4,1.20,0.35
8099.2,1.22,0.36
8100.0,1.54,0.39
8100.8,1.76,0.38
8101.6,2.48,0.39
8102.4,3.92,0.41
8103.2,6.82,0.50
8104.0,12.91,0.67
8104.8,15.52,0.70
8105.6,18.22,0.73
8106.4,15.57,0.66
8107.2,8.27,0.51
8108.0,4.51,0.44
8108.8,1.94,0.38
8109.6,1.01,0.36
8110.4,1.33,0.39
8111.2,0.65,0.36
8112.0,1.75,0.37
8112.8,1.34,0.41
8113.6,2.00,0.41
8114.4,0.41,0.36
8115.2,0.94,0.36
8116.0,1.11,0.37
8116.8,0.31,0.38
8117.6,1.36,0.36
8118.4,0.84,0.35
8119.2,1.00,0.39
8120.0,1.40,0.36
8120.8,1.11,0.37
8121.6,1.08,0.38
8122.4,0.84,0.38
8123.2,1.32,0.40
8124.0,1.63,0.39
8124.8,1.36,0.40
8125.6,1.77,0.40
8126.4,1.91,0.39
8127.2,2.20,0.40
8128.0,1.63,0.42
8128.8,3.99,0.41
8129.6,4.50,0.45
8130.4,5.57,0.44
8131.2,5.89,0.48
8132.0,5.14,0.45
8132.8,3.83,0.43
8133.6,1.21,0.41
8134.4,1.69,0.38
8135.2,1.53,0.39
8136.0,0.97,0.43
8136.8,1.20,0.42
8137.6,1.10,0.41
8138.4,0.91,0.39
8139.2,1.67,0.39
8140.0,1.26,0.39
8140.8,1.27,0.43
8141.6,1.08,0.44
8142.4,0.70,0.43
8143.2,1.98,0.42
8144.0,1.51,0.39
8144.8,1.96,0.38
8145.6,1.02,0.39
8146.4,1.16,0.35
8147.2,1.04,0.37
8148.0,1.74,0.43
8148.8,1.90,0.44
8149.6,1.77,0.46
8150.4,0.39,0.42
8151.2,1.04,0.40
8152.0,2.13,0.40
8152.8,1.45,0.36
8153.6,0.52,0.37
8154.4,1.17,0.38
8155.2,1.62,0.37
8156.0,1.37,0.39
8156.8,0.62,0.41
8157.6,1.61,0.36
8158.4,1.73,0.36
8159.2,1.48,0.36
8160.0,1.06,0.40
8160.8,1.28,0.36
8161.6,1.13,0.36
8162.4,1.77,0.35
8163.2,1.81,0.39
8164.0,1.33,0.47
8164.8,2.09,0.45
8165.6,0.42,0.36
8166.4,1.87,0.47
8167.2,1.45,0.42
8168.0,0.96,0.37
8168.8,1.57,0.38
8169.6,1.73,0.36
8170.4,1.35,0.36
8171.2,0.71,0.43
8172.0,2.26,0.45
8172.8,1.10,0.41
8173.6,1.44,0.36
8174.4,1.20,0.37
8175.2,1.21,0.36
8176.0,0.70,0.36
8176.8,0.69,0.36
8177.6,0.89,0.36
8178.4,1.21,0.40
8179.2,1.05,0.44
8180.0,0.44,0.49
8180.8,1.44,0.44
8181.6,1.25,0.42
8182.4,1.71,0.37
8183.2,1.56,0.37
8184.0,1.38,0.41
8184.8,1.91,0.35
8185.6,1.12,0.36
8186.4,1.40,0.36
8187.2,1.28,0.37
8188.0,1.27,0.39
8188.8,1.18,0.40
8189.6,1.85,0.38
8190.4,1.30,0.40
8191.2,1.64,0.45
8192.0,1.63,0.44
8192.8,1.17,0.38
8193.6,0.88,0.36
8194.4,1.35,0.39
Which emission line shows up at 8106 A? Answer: H-alpha 6563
